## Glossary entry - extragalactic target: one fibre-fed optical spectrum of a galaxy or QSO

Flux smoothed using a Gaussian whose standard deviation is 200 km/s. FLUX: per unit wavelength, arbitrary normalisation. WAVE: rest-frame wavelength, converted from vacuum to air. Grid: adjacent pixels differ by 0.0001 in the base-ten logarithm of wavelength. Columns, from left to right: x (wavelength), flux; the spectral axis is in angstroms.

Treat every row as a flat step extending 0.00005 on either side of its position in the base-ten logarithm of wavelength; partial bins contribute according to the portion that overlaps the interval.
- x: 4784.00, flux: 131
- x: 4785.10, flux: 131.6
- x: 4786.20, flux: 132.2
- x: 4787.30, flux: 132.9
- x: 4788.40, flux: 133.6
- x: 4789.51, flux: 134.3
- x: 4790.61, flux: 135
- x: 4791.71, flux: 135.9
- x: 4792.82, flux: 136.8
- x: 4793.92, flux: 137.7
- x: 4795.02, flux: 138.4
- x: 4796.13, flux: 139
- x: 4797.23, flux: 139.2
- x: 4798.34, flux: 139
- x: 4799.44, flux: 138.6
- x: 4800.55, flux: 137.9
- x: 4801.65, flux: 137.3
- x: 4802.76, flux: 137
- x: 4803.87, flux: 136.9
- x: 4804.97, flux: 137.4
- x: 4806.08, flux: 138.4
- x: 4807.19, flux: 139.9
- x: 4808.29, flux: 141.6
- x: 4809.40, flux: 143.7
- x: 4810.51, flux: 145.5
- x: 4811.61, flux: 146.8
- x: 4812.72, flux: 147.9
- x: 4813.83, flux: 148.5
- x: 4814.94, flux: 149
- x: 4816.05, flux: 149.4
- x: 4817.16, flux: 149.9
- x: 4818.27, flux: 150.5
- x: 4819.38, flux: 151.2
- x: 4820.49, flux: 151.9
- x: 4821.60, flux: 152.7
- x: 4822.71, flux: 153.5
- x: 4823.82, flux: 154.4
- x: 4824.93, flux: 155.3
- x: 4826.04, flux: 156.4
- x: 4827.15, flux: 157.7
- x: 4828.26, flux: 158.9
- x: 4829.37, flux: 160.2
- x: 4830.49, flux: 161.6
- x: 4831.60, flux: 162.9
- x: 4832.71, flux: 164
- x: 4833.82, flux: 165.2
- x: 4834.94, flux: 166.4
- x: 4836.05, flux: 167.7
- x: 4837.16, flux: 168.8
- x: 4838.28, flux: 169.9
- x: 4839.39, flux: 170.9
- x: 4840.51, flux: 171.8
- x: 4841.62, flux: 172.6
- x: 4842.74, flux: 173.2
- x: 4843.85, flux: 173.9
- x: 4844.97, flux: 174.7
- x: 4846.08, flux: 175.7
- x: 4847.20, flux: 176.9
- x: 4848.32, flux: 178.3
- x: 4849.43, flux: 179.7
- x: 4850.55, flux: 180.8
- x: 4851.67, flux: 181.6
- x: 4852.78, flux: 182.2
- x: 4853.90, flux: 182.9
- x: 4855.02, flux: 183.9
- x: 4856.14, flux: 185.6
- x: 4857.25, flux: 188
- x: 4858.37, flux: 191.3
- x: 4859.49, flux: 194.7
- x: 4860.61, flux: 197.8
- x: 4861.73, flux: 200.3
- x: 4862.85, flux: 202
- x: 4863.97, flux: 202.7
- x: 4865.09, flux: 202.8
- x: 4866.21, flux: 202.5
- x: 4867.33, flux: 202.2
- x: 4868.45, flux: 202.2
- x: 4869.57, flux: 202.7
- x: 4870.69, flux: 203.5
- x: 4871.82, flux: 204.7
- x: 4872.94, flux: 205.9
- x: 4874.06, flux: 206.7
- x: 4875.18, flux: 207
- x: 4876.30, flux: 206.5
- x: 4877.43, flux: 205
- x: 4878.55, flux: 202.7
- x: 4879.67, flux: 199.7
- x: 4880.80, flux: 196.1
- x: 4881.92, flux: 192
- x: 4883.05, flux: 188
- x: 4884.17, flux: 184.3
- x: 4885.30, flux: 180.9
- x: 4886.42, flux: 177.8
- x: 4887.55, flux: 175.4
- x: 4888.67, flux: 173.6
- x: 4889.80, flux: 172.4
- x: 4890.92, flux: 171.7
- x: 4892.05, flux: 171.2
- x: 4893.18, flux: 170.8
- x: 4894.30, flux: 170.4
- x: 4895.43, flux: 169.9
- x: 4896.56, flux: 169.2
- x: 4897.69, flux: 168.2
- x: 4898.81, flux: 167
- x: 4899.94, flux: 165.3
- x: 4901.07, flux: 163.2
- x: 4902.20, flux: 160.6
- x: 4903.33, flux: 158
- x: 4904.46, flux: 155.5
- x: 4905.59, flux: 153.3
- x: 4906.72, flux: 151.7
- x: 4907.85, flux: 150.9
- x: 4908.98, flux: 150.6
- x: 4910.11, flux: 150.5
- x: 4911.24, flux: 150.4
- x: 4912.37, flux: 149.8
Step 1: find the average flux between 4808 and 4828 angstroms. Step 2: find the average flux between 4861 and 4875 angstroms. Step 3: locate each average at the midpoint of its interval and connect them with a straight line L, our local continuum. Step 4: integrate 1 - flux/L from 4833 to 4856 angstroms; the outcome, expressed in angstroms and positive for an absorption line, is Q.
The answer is 0.5 angstroms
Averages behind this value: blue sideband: 151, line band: 175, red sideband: 203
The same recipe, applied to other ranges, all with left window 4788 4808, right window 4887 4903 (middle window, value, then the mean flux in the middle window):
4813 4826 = -0.6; 152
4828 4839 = -1.2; 165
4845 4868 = -4.8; 189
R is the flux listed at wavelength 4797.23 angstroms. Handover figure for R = 139.2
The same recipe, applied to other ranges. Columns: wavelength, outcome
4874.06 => 206.7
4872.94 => 205.9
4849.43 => 179.7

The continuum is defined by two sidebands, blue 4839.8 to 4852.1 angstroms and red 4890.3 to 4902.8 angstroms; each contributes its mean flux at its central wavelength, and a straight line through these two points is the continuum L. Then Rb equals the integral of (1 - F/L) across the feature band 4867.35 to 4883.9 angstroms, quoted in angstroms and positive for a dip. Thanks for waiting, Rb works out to -2.9 angstroms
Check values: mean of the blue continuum 176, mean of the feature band 201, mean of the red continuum 168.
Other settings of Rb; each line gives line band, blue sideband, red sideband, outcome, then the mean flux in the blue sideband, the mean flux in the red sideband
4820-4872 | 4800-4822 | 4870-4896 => -3.6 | 145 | 189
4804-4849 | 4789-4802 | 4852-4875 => 1.8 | 138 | 197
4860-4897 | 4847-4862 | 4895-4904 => -3.5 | 186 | 165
